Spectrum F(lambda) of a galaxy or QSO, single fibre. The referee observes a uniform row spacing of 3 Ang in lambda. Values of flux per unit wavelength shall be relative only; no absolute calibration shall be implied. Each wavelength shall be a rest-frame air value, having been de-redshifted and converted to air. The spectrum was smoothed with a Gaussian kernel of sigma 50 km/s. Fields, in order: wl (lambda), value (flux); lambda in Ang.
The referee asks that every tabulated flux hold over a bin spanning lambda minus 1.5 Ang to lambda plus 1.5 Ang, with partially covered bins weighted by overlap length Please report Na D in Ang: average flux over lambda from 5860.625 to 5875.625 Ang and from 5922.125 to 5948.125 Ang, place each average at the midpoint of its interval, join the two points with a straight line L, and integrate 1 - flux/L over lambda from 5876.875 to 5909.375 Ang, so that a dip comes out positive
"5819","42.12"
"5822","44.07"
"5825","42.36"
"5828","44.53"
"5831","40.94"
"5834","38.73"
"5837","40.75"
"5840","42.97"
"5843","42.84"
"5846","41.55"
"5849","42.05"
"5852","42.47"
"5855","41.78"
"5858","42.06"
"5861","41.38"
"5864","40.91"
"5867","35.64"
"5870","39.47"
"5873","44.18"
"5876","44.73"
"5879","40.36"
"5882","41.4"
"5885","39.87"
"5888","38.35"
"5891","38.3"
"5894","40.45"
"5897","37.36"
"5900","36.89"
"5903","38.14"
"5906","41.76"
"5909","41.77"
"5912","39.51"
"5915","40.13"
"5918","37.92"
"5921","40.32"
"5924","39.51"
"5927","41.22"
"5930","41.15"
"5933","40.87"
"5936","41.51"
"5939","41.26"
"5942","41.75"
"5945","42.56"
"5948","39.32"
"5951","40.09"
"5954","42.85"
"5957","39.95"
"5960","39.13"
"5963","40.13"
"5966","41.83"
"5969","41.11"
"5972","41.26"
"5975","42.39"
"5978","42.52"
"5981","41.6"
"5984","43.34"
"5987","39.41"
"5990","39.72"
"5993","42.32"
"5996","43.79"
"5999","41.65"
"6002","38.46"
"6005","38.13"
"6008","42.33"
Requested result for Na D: 1.0 Ang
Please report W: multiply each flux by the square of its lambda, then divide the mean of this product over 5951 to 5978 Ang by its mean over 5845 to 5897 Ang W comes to 1.0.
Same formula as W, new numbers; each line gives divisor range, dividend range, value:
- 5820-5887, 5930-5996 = 1.03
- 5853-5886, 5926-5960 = 1.02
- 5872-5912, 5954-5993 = 1.05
